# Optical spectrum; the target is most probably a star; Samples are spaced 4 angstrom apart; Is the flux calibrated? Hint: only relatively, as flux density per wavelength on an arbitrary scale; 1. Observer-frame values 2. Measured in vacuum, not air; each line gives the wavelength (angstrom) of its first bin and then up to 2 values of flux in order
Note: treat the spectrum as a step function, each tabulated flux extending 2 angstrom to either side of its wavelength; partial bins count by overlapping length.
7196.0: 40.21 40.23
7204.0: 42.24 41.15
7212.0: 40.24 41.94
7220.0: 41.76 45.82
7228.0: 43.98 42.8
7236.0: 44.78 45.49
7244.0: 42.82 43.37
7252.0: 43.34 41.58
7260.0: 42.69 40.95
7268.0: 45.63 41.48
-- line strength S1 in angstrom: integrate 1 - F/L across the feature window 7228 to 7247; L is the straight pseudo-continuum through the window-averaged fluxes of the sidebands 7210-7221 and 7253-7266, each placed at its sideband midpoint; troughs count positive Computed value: -1.1 angstrom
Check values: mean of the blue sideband 41.3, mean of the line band 43.9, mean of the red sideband 41.9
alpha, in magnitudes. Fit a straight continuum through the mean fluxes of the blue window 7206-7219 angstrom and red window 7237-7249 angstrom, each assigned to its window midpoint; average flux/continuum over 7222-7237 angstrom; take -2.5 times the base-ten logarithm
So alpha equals -0.04 mag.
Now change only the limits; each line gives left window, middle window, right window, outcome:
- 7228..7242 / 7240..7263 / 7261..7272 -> 0.016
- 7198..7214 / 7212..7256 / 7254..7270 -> -0.039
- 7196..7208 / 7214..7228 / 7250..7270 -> -0.042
